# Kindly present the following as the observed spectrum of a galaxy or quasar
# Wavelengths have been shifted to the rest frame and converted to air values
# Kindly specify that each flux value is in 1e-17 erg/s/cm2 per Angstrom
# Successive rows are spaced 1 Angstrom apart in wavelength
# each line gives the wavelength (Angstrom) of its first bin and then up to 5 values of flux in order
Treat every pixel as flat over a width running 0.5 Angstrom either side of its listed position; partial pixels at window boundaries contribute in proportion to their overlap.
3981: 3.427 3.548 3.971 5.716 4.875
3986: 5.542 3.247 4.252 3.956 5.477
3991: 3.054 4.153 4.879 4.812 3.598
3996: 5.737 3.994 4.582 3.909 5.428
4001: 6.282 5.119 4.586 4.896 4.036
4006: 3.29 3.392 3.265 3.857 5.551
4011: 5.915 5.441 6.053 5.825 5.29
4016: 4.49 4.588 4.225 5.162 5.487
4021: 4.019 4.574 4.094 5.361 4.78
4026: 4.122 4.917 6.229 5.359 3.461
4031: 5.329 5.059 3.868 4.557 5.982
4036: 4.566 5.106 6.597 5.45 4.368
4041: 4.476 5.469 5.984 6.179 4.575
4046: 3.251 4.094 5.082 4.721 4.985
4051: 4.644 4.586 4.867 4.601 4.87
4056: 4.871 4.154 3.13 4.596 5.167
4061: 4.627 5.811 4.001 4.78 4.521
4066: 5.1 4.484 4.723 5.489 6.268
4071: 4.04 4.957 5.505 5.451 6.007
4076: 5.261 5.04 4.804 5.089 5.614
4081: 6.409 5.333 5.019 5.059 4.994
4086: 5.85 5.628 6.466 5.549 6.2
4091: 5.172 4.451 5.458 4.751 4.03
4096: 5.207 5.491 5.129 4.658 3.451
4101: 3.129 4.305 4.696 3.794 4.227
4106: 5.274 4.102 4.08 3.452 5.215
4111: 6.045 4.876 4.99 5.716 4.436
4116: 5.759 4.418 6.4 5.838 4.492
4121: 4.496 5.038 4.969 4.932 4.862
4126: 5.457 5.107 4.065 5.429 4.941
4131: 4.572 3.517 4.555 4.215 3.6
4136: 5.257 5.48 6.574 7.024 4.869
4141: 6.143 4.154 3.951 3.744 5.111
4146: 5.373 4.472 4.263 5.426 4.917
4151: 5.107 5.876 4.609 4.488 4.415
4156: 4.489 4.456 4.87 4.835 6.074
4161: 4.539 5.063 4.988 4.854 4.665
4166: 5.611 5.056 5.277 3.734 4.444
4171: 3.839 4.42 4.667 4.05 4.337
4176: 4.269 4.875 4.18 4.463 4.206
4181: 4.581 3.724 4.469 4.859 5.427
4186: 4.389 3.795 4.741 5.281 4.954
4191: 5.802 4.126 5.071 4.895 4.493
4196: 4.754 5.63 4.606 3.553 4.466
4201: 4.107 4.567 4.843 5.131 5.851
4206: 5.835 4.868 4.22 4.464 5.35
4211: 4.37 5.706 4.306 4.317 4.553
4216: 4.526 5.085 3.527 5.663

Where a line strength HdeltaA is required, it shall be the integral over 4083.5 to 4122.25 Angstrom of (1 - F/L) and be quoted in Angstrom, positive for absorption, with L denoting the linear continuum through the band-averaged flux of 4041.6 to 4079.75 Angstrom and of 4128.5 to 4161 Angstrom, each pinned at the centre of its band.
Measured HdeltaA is -0.3 Angstrom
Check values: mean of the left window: 4.89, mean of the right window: 4.89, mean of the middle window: 4.93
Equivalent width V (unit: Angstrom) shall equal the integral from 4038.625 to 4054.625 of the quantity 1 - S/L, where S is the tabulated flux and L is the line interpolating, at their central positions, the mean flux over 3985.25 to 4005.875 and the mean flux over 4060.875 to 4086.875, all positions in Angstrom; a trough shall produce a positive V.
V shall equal 0.4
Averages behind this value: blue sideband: 4.56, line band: 4.83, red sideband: 5.18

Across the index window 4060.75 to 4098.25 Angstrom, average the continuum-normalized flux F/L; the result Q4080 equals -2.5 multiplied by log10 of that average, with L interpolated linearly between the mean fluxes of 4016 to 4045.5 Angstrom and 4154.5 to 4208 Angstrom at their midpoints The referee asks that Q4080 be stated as -0.07 mag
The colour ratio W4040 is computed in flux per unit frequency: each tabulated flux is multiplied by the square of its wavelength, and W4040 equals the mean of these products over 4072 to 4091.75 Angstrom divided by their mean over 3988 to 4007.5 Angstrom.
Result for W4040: 1.3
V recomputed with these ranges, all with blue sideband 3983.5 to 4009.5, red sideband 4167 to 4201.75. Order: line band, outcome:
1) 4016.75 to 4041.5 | -2.2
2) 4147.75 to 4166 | -1.5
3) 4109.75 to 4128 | -2.5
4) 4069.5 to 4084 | -2.7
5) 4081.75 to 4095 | -2.4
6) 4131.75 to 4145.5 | -1.1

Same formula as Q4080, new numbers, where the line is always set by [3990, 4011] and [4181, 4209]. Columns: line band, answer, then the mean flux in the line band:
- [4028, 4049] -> -0.10 mag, 4.97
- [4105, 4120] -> -0.08 mag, 5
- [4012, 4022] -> -0.12 mag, 5.01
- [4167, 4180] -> 0.08 mag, 4.4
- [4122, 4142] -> -0.08 mag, 5.01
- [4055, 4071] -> -0.04 mag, 4.76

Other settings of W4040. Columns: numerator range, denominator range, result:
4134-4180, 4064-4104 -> 0.98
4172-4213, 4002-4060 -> 1.06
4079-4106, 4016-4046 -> 1.05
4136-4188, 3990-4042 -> 1.07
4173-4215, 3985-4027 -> 1.10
